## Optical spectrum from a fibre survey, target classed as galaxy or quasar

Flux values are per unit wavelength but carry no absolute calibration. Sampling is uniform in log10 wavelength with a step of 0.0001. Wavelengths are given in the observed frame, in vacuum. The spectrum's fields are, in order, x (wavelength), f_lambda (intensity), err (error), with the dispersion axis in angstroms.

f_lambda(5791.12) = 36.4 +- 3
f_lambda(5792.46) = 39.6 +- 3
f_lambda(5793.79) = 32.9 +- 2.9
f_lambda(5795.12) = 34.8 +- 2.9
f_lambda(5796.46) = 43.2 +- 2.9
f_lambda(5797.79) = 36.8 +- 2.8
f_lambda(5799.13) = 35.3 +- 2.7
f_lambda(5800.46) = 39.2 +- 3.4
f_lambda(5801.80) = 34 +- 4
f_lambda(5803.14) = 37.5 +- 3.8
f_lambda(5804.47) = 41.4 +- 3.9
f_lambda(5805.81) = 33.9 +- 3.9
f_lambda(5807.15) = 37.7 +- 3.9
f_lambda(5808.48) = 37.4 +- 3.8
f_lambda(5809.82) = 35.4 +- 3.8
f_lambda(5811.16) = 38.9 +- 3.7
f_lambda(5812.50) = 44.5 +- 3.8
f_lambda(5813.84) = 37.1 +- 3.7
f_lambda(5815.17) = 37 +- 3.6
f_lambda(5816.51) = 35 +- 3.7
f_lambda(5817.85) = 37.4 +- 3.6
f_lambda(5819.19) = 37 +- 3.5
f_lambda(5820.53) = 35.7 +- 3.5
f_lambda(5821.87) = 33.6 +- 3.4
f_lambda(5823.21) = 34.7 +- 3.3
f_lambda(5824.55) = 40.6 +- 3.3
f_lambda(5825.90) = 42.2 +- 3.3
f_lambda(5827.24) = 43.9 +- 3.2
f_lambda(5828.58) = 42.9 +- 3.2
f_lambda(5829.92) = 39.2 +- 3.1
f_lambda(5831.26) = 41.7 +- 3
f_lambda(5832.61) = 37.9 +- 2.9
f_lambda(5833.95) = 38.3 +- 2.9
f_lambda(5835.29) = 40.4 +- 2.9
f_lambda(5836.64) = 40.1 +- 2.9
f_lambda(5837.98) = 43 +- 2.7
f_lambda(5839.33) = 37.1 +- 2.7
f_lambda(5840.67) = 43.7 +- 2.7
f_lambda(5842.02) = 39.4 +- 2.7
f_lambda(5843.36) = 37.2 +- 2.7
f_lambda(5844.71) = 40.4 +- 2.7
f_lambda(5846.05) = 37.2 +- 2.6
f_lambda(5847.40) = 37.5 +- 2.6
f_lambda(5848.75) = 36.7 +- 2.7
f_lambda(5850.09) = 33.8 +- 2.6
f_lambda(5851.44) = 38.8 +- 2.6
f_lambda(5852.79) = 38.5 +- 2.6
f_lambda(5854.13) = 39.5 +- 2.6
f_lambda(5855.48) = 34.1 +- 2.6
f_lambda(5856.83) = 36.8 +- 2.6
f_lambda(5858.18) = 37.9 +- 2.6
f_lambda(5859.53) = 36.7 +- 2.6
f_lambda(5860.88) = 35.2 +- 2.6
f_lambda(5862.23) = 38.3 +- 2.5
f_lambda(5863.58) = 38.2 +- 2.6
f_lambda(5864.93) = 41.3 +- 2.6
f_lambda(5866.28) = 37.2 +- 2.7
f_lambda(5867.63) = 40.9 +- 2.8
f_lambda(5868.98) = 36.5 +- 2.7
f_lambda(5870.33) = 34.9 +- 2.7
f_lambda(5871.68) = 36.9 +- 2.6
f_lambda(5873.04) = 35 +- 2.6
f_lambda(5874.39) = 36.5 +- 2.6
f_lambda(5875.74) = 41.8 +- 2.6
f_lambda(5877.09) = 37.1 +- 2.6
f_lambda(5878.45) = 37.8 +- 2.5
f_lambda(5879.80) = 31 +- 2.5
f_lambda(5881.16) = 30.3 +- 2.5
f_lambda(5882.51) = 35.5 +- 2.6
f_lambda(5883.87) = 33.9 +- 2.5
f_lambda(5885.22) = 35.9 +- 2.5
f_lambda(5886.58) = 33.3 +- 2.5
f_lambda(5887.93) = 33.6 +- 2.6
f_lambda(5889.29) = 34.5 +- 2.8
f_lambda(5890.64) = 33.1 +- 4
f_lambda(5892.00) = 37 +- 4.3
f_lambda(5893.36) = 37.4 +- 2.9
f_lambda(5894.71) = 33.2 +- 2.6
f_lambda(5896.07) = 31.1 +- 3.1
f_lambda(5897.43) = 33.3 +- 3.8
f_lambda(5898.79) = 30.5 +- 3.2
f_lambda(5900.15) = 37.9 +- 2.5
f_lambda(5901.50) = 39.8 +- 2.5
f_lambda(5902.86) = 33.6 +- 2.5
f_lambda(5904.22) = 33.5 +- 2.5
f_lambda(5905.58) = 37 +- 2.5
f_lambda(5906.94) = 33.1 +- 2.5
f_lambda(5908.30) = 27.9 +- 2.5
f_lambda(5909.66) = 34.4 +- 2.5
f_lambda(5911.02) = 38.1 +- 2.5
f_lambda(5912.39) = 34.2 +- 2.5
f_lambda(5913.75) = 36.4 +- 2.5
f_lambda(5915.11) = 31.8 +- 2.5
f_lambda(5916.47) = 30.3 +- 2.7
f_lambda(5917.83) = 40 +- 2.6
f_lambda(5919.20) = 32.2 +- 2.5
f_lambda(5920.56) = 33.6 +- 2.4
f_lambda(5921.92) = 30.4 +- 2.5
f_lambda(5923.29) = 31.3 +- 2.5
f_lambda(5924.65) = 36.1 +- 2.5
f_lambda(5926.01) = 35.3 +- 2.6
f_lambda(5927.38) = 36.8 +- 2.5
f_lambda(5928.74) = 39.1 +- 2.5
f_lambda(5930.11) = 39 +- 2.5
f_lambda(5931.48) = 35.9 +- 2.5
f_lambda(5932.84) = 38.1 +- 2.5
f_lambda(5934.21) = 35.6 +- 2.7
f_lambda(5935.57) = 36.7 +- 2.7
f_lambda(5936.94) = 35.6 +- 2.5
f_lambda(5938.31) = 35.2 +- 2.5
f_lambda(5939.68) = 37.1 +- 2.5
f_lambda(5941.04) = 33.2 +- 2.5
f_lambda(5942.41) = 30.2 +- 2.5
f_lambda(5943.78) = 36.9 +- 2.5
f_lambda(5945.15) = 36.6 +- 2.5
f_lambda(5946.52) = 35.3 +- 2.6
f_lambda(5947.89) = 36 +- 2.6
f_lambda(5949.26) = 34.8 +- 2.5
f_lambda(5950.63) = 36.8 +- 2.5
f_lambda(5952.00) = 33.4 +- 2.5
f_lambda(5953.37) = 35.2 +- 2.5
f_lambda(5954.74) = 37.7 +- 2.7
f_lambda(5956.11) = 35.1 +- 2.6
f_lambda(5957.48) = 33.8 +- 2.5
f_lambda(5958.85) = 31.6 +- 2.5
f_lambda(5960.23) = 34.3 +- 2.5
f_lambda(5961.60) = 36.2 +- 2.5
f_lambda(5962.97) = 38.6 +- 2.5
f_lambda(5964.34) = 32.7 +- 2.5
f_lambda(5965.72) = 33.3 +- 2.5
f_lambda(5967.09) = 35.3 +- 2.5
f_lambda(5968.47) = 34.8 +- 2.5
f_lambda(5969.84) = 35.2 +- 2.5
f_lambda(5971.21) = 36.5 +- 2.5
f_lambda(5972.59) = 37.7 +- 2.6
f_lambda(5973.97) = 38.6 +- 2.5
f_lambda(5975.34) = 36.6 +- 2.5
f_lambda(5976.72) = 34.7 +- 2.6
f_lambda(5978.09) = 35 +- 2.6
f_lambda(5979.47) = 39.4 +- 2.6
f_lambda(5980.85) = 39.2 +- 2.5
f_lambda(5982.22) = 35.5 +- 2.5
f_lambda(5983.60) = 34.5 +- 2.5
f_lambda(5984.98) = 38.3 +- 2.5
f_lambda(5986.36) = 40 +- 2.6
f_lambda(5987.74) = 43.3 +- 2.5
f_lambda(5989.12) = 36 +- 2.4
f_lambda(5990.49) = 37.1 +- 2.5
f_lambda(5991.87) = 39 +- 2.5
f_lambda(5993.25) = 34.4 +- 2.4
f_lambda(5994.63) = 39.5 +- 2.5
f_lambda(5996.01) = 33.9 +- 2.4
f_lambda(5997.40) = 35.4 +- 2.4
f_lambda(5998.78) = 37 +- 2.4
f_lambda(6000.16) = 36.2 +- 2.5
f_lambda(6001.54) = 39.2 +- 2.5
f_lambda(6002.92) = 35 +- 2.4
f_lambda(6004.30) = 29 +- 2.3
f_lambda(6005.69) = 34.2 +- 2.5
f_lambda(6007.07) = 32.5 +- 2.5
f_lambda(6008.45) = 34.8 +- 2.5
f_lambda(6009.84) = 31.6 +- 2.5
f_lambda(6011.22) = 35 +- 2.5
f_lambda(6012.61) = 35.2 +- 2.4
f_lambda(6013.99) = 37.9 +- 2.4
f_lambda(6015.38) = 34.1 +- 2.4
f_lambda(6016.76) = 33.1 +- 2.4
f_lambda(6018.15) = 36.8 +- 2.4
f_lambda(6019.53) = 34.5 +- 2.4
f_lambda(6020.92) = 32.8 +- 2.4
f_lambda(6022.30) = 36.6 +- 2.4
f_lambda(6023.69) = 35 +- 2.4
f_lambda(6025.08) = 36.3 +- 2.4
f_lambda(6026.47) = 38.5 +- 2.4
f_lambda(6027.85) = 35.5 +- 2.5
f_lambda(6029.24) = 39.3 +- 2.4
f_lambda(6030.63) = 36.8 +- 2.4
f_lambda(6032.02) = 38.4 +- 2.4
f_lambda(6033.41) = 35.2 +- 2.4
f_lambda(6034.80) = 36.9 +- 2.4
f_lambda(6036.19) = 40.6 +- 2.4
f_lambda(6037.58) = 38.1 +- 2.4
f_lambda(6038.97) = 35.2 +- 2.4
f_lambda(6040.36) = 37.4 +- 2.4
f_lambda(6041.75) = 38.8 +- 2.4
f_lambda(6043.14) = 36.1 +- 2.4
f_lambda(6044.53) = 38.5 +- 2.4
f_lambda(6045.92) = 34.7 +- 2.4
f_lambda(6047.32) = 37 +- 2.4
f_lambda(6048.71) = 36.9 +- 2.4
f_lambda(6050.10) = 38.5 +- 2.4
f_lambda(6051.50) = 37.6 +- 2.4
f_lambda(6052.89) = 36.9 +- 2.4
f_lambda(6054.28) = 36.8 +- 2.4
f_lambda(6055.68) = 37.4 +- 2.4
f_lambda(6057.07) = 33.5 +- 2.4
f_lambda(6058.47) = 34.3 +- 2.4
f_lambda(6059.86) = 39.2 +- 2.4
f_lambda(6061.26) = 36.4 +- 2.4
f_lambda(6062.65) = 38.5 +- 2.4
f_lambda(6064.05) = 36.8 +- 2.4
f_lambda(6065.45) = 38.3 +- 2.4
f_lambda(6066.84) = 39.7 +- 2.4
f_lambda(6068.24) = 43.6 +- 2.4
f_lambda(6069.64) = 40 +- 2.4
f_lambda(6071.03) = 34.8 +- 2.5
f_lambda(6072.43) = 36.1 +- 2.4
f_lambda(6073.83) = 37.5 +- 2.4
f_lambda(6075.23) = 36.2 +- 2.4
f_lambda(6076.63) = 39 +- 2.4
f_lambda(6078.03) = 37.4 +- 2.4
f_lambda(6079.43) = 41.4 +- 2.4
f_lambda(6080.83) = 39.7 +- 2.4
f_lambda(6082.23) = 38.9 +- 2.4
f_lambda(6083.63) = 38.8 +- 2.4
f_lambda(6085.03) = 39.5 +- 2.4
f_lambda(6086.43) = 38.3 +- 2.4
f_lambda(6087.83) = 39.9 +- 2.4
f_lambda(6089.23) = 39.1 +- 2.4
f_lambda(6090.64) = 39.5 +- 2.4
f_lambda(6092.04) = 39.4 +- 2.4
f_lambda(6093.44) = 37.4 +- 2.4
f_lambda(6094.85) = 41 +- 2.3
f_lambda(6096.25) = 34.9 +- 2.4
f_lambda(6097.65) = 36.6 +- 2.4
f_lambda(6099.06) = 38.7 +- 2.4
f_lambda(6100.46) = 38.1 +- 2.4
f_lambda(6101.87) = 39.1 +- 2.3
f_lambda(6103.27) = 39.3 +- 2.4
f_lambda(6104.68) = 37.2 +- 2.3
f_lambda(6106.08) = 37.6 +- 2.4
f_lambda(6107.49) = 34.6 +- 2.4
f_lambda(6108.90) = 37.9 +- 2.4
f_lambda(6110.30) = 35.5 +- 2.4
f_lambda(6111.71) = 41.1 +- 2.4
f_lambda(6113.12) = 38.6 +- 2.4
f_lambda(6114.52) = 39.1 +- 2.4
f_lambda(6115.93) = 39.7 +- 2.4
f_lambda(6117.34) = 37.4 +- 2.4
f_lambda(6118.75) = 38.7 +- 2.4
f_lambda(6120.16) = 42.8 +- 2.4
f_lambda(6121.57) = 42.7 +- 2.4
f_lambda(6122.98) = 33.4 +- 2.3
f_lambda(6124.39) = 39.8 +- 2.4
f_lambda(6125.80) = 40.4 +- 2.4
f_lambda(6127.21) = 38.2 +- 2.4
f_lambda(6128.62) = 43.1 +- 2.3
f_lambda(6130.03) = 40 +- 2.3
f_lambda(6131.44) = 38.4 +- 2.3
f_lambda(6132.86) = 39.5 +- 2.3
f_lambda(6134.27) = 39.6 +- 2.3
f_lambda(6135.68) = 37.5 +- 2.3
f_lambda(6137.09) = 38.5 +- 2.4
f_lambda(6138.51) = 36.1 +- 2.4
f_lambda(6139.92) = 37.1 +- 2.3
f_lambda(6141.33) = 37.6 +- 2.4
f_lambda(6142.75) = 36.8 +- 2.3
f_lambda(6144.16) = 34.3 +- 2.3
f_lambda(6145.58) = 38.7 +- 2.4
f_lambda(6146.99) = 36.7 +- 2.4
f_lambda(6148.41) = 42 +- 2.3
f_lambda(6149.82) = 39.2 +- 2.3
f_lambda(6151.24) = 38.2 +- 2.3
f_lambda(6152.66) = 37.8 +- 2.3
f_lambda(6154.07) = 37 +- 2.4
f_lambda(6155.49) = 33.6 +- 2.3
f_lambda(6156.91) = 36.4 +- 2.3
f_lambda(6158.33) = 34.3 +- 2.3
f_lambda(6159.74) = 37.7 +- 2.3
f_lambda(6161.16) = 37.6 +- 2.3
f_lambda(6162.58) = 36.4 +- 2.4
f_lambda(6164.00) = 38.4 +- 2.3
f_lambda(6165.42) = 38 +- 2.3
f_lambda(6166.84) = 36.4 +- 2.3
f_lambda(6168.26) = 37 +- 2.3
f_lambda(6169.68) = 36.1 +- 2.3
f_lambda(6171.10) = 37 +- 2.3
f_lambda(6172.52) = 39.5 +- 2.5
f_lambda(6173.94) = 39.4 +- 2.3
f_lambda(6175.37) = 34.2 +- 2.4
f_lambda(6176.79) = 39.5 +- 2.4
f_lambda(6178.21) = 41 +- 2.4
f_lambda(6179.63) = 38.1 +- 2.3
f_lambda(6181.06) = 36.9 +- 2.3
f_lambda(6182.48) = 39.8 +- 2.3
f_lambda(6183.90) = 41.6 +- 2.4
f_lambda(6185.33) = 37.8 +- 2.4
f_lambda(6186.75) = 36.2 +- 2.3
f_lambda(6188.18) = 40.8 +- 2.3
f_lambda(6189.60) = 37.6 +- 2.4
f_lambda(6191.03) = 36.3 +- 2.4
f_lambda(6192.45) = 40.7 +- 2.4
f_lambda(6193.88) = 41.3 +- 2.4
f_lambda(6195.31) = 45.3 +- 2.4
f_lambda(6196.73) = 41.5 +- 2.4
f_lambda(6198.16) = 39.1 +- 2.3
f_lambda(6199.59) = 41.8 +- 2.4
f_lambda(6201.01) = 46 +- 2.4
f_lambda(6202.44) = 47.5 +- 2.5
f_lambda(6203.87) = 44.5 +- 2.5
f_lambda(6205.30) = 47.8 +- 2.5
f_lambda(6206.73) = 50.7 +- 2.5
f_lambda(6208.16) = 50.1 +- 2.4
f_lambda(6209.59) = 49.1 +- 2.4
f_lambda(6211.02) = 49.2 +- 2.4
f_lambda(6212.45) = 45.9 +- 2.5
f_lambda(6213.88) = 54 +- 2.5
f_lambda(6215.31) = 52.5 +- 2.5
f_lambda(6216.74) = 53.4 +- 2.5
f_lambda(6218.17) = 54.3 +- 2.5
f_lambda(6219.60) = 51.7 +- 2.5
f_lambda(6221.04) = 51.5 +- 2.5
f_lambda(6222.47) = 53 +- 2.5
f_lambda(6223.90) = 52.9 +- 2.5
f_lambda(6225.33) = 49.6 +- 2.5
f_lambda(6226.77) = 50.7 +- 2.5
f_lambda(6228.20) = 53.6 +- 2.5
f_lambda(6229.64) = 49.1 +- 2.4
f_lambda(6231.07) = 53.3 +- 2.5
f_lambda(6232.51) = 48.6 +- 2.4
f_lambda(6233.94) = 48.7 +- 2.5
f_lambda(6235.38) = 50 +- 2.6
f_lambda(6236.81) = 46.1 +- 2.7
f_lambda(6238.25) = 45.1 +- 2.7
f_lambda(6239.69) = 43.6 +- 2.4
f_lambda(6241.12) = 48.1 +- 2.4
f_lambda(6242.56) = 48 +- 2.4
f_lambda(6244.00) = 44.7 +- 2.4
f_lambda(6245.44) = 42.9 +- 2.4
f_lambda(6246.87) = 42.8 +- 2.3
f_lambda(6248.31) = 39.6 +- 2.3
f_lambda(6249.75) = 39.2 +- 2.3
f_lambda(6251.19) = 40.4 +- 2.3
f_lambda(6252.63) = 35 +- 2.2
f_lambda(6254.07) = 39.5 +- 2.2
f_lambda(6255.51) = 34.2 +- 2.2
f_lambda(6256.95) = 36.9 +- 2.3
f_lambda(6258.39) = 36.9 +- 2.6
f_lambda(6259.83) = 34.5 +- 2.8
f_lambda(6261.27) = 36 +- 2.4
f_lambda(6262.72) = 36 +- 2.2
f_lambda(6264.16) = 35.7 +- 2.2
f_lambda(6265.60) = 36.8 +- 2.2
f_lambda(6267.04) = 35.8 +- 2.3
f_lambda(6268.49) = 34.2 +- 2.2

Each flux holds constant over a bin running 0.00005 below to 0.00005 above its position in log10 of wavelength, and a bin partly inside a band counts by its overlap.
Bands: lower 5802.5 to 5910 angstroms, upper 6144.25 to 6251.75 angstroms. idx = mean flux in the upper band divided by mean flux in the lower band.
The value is 1.17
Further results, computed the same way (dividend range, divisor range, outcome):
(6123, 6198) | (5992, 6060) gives 1.06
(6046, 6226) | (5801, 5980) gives 1.10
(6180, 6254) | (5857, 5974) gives 1.29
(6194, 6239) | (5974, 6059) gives 1.34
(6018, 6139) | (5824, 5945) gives 1.04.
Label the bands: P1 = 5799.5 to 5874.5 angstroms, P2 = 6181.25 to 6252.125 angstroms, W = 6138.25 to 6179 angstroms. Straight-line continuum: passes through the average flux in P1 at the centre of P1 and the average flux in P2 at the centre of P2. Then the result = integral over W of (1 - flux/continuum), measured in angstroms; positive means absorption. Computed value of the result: 6.72 angstroms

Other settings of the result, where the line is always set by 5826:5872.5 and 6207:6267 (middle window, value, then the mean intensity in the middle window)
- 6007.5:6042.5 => 4.6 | 36.2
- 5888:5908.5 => 2.7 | 34.3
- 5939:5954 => 2.0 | 35.1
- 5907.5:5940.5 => 4.0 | 35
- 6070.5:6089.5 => 1.9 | 38.3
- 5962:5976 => 1.6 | 35.9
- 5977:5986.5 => 0.9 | 37.2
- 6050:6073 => 2.6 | 37.5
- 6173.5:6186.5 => 1.7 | 38.6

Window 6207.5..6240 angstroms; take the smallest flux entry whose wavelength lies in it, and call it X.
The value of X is 43.6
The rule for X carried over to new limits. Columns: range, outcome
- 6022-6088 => 33.5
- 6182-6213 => 36.2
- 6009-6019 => 31.6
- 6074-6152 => 33.4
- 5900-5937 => 27.9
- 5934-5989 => 30.2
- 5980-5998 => 33.9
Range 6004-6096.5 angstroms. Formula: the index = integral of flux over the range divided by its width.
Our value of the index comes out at 37.1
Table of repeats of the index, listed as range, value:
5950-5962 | 34.9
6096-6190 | 38.1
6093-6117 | 38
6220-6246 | 48.9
